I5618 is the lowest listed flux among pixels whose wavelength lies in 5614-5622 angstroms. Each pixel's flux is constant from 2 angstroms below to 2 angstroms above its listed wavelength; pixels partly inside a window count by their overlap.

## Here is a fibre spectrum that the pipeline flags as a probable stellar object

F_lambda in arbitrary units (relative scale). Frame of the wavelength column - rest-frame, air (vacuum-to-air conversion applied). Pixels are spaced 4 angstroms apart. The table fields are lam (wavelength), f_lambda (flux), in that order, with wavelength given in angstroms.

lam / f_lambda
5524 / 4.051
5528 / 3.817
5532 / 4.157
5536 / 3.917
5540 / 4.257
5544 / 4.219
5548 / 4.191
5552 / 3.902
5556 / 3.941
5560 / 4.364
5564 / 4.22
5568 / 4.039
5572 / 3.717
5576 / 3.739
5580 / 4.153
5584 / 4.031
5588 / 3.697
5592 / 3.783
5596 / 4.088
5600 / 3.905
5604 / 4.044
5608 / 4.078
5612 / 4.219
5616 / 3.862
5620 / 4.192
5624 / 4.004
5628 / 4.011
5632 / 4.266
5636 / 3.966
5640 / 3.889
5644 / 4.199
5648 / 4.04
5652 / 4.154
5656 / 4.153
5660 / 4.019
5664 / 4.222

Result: 3.862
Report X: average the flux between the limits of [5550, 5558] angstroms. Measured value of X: 3.92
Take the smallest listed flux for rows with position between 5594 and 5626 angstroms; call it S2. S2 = 3.862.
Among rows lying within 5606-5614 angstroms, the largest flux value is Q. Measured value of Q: 4.219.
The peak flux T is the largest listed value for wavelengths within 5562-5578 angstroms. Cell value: 4.22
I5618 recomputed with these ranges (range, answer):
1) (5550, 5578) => 3.717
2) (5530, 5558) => 3.902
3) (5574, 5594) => 3.697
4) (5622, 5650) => 3.889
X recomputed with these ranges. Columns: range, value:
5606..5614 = 4.15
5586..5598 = 3.86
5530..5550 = 4.15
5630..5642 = 4.04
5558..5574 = 4.08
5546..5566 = 4.12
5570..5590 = 3.87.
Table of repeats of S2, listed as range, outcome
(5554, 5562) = 3.941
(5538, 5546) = 4.219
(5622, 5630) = 4.004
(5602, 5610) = 4.044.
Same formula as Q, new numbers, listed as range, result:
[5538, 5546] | 4.257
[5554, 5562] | 4.364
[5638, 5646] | 4.199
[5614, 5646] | 4.266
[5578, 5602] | 4.153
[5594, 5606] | 4.088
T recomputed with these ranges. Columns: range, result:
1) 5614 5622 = 4.192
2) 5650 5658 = 4.154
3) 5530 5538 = 4.157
